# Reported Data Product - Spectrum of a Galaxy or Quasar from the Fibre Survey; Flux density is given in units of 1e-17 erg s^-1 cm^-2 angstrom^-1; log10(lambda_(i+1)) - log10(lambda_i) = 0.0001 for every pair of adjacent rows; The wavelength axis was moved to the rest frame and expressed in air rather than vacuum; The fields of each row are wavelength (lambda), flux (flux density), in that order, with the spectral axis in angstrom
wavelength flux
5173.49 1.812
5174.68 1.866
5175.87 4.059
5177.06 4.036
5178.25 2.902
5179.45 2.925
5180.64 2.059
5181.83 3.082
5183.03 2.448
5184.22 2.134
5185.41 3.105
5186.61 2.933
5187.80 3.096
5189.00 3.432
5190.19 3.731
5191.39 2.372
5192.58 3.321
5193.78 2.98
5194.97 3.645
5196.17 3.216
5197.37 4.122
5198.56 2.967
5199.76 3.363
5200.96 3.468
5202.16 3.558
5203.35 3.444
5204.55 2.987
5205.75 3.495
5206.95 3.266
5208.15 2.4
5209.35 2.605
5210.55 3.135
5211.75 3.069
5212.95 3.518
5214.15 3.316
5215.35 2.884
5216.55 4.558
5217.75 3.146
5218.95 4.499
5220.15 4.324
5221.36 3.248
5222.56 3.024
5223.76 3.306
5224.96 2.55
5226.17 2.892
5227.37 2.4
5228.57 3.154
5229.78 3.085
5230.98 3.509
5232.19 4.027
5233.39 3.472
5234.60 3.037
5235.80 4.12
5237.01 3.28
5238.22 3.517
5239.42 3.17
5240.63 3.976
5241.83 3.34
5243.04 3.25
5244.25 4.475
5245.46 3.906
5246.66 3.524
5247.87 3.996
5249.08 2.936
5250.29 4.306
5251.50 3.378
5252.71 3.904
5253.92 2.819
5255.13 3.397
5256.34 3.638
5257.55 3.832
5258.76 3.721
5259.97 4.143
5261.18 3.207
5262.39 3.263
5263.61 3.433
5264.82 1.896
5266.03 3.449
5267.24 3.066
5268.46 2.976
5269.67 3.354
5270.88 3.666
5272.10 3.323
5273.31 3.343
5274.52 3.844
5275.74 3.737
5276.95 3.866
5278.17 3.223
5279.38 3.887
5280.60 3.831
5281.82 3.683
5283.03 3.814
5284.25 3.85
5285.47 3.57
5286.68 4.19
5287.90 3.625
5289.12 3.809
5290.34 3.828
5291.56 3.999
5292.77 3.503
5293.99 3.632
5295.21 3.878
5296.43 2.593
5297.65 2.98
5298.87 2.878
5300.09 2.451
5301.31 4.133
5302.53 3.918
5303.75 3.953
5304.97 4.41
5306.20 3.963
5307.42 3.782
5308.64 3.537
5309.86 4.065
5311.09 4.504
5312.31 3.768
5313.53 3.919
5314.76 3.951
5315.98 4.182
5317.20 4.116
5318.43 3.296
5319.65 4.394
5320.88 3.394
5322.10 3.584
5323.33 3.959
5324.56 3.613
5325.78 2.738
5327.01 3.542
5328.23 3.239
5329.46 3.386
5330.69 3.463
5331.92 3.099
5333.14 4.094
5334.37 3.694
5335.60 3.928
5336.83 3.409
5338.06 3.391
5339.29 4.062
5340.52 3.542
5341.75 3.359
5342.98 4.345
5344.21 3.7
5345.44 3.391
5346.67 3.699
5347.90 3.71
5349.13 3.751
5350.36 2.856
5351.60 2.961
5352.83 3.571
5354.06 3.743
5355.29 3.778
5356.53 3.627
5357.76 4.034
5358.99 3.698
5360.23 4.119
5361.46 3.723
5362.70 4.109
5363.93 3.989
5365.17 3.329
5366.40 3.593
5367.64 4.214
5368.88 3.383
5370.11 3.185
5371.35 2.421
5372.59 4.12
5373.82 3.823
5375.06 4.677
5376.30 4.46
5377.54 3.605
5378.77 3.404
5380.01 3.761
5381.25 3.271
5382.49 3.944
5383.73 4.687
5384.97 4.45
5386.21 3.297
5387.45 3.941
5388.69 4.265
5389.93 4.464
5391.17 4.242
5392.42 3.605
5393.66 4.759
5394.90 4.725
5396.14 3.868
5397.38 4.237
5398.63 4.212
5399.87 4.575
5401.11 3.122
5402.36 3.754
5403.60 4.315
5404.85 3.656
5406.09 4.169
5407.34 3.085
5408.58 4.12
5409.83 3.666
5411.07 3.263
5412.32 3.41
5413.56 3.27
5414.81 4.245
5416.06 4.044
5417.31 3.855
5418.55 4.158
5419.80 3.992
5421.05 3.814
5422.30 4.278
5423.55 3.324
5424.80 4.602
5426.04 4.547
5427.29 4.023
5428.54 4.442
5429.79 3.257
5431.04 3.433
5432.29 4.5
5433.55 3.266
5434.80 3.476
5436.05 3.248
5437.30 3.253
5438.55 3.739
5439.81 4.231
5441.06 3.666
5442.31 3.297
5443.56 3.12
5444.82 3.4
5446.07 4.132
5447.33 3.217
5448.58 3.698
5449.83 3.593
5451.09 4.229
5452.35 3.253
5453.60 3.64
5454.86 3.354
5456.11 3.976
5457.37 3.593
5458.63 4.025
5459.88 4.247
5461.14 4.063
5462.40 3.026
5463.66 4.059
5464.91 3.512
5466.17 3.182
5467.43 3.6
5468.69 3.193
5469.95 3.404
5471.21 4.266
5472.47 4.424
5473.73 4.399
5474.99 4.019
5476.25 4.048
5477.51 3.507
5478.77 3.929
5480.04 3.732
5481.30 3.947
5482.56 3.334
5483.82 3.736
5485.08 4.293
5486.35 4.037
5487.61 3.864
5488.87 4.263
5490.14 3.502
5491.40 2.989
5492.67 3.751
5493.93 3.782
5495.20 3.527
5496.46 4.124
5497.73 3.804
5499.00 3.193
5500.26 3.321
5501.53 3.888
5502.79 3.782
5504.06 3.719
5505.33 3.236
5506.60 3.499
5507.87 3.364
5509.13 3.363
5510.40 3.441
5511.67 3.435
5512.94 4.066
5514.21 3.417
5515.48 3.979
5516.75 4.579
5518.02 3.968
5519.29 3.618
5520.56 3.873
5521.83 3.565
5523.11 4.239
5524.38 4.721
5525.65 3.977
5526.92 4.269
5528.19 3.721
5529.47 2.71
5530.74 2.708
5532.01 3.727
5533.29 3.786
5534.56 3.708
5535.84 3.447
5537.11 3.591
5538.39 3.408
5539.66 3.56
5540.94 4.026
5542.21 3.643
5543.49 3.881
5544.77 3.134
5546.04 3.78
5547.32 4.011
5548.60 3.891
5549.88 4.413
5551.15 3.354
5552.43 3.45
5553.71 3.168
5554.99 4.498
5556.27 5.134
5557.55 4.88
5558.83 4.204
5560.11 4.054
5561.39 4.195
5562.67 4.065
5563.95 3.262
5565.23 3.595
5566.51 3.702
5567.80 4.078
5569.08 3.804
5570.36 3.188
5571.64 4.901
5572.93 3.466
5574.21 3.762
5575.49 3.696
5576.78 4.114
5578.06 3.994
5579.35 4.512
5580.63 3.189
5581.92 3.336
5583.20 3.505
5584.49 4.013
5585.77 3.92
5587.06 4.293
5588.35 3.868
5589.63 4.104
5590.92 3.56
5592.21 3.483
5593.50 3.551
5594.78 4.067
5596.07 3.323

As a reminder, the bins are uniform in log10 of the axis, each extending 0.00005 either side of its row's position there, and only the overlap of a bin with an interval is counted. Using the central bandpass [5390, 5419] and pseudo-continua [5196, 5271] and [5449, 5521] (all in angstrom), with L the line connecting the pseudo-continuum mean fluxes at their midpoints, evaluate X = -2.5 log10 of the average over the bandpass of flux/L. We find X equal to -0.09 mag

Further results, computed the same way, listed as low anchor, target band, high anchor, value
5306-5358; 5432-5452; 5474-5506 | 0.033 mag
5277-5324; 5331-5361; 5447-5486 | 0.029 mag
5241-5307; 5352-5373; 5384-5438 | 0.035 mag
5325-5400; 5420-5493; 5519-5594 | 0.010 mag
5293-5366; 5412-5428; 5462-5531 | -0.080 mag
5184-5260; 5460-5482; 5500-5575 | -0.026 mag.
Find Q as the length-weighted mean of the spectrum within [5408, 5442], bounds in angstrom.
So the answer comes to 3.81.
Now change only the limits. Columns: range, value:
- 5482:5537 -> 3.7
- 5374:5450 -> 3.87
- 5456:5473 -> 3.74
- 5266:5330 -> 3.65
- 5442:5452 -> 3.58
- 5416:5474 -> 3.76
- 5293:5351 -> 3.64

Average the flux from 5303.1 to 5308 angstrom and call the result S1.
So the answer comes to 4.02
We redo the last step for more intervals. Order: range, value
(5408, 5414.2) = 3.54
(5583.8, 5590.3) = 4.03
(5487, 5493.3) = 3.67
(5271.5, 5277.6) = 3.62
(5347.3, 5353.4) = 3.37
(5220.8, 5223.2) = 3.14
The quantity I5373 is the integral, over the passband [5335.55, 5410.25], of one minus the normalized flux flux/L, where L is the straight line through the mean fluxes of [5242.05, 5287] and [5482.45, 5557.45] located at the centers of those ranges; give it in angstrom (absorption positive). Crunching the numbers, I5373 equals -3.8 angstrom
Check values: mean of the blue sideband 3.55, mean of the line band 3.82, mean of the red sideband 3.74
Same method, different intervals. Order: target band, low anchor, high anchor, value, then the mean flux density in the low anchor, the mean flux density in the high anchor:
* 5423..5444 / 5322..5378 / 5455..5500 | 0.0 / 3.65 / 3.77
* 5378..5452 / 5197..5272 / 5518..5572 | -4.2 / 3.4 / 3.83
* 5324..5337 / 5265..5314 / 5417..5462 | 0.7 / 3.63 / 3.77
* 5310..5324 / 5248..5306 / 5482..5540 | -1.4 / 3.54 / 3.69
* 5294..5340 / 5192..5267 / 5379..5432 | 0.3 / 3.4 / 3.96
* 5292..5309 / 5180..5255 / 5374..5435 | 0.2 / 3.31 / 3.95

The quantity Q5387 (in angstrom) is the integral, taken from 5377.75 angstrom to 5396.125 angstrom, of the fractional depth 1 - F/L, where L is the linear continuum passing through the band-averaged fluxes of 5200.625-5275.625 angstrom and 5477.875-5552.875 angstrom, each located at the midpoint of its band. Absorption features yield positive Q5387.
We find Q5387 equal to -2.4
